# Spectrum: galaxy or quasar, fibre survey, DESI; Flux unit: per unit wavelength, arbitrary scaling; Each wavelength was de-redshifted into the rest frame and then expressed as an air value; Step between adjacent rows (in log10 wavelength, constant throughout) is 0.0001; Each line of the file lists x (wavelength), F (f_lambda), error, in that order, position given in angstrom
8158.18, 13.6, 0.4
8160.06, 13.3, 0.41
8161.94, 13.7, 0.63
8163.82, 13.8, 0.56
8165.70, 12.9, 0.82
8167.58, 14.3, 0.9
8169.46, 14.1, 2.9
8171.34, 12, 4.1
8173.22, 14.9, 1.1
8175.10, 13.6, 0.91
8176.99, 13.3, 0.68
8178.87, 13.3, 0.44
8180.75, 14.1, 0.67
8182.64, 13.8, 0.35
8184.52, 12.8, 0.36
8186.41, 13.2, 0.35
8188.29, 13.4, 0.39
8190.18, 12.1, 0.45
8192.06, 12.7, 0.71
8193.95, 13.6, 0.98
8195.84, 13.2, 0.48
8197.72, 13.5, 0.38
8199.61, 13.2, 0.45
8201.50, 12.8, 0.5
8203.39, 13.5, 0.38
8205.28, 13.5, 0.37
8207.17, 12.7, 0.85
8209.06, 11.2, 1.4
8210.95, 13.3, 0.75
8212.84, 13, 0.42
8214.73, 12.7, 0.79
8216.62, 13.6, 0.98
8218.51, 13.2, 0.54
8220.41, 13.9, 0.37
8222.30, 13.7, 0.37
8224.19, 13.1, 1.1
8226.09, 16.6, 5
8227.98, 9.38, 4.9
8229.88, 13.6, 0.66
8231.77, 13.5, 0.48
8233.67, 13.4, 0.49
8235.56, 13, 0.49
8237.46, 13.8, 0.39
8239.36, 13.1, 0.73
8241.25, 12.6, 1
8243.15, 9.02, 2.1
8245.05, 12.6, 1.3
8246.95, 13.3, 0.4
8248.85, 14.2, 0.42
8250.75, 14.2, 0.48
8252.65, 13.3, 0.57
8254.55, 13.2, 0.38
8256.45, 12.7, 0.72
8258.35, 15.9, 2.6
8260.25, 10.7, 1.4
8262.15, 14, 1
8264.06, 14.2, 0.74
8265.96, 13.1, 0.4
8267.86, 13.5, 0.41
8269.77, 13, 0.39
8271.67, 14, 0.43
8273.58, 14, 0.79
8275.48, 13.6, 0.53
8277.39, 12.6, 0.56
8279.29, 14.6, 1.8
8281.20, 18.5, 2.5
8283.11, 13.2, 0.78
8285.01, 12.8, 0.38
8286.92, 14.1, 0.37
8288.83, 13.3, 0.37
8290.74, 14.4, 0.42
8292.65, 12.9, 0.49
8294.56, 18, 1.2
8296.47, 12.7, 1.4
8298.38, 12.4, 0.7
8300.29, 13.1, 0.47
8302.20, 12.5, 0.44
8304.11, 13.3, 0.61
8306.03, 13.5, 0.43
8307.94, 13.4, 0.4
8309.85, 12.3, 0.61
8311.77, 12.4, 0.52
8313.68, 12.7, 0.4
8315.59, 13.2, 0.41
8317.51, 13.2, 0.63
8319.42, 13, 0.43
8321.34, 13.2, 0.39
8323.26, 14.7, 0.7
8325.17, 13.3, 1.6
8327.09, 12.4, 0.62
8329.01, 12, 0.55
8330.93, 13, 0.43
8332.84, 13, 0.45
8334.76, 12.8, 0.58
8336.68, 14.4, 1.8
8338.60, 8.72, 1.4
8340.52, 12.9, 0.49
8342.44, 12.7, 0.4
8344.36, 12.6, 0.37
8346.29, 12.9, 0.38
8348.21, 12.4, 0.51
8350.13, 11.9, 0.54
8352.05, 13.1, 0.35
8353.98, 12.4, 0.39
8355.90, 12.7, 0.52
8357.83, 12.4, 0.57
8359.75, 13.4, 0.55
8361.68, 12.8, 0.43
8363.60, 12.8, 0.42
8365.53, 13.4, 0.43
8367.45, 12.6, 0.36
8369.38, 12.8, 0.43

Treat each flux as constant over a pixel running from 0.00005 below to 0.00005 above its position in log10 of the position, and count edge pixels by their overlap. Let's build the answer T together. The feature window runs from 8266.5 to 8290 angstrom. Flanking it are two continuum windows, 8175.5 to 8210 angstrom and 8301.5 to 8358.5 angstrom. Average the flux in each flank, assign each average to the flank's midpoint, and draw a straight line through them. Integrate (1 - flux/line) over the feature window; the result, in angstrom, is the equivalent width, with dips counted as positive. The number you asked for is -1.9 angstrom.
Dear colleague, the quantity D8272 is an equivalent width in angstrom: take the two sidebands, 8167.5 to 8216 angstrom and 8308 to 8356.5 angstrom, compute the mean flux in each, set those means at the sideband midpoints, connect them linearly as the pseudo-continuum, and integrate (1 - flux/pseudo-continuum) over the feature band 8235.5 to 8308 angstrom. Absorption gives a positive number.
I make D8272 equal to -3.20 angstrom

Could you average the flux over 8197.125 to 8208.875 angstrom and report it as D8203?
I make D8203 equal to 13.1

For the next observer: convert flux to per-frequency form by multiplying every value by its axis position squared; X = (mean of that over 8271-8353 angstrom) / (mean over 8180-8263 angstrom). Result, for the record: 1.0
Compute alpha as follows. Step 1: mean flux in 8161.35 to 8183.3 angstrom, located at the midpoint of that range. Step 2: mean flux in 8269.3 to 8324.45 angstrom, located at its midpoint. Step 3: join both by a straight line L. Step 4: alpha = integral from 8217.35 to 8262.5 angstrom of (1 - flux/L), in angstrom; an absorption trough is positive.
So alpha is 1.56 angstrom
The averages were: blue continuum 13.6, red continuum 13.6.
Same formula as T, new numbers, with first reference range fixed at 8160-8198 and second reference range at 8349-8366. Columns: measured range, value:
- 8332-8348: 0.4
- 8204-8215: 0.4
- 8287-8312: -0.9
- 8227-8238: 0.4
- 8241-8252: 0.4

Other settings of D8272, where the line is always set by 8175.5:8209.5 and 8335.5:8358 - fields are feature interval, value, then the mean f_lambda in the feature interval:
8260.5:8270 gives -0.44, 13.4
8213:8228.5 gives -0.43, 13.4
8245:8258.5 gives -0.79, 13.6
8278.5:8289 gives -1.47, 14.5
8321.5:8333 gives -0.52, 13.1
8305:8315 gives -0.22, 12.9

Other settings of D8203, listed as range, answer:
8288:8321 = 13.3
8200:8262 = 13.1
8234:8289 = 13.5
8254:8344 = 13.3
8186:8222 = 13.1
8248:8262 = 13.5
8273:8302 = 14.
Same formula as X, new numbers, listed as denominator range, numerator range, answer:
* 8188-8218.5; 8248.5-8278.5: 1.05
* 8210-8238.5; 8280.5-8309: 1.06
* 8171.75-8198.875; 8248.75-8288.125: 1.05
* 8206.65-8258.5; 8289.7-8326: 1.04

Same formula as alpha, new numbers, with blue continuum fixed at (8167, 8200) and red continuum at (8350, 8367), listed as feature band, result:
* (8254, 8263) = -0.11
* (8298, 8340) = 0.29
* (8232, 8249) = 0.59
